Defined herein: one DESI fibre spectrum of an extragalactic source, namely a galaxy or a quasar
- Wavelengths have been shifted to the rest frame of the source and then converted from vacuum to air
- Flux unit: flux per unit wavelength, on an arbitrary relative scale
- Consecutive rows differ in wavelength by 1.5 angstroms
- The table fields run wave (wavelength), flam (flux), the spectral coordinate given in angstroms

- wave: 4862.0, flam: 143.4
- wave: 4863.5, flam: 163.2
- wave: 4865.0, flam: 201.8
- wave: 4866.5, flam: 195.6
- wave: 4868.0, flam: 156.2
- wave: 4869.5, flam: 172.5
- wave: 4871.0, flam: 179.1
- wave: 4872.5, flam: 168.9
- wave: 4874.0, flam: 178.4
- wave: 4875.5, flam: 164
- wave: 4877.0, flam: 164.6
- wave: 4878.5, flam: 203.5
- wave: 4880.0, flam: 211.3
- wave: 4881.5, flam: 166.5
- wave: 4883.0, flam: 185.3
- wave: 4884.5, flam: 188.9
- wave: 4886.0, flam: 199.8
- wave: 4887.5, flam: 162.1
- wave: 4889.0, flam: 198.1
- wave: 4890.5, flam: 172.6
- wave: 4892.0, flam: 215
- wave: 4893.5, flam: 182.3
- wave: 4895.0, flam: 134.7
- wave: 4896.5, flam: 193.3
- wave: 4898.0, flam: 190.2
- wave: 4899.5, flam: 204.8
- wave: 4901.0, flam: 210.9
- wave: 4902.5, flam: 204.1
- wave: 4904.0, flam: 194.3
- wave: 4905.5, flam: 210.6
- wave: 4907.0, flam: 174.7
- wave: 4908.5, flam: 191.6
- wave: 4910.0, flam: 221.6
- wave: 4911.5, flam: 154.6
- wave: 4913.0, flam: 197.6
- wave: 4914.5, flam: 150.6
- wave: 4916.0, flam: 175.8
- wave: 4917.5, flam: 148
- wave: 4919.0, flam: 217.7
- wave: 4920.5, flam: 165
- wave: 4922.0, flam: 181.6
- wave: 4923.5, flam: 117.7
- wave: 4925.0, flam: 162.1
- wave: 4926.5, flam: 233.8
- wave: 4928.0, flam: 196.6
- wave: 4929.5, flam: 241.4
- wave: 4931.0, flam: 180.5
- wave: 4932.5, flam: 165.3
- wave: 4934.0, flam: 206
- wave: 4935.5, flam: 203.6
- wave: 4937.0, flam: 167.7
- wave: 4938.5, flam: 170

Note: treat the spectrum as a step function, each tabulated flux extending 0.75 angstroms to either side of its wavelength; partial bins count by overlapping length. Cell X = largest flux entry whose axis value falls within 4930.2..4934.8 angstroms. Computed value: 206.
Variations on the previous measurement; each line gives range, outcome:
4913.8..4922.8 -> 217.7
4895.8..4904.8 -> 210.9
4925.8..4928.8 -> 233.8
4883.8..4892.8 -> 215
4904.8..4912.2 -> 221.6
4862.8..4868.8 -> 201.8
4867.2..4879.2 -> 203.5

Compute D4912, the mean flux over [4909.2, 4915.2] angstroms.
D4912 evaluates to 181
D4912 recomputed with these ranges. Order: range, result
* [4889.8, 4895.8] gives 176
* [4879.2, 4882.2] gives 190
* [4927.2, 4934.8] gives 198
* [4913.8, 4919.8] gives 173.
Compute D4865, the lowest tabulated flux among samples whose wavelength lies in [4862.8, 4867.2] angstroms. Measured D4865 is 163.2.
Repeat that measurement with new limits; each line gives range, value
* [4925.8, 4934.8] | 165.3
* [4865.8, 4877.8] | 156.2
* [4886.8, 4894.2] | 162.1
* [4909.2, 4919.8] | 148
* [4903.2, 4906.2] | 194.3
